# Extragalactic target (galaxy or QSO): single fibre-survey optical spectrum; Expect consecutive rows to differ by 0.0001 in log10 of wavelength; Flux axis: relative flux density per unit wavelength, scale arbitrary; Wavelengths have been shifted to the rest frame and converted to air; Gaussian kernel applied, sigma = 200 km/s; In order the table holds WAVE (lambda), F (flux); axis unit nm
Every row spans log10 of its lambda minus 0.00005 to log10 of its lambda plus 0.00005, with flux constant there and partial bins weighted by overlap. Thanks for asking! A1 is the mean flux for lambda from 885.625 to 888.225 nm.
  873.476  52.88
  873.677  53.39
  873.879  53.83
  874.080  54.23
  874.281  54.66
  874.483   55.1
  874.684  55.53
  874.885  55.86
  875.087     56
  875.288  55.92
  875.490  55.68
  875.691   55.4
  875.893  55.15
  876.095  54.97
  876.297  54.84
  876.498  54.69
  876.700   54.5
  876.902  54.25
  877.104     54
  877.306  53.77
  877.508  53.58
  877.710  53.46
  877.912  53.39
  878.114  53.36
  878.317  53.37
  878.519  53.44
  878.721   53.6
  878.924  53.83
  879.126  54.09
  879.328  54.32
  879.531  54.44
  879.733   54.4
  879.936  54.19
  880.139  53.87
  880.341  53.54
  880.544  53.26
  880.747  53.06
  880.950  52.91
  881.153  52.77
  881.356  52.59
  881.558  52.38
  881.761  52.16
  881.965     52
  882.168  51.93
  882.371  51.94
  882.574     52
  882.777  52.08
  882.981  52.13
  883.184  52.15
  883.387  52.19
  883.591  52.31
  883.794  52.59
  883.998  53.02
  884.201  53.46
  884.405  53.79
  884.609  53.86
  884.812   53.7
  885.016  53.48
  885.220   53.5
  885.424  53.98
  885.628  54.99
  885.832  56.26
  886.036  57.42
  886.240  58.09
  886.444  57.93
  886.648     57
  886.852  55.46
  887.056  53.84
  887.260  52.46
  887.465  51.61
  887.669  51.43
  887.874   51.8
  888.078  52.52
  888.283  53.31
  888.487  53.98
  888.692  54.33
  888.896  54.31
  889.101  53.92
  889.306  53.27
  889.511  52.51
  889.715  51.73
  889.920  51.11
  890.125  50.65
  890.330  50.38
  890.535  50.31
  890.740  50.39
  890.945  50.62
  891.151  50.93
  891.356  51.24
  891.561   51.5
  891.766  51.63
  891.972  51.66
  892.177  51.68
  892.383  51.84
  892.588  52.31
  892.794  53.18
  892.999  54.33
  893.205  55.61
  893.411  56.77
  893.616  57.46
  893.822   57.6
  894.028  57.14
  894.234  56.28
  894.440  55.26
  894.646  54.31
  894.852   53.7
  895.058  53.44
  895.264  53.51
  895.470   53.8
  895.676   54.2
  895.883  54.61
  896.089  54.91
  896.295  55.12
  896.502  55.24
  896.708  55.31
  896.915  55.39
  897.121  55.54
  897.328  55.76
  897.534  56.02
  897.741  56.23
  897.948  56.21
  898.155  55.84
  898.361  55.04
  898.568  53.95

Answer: 54.6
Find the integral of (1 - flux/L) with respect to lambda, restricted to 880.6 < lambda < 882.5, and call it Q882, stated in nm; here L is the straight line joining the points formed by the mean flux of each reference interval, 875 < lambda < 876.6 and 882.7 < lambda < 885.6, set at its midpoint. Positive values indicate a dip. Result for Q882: 0.05 nm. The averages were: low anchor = 55.3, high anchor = 53.1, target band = 52.4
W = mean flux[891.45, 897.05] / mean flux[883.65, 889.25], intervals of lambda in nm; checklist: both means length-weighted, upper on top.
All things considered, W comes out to 1.0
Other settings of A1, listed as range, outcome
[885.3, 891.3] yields 53.3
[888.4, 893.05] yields 52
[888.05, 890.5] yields 52.6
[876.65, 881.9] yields 53.5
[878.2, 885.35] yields 53.1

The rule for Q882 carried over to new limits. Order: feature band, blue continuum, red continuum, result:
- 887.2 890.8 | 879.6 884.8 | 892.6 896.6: 0.12 nm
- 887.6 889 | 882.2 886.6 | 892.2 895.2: 0.03 nm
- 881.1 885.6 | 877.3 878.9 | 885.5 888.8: 0.11 nm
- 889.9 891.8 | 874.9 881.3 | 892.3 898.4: 0.14 nm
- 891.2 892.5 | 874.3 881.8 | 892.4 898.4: 0.08 nm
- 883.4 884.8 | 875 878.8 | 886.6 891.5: 0.00 nm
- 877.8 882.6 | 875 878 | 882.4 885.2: 0.05 nm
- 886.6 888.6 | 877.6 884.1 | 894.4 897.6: 0.02 nm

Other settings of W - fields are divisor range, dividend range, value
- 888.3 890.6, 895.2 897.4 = 1.05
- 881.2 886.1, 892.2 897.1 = 1.03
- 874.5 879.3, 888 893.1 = 0.96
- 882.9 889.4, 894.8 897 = 1.01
